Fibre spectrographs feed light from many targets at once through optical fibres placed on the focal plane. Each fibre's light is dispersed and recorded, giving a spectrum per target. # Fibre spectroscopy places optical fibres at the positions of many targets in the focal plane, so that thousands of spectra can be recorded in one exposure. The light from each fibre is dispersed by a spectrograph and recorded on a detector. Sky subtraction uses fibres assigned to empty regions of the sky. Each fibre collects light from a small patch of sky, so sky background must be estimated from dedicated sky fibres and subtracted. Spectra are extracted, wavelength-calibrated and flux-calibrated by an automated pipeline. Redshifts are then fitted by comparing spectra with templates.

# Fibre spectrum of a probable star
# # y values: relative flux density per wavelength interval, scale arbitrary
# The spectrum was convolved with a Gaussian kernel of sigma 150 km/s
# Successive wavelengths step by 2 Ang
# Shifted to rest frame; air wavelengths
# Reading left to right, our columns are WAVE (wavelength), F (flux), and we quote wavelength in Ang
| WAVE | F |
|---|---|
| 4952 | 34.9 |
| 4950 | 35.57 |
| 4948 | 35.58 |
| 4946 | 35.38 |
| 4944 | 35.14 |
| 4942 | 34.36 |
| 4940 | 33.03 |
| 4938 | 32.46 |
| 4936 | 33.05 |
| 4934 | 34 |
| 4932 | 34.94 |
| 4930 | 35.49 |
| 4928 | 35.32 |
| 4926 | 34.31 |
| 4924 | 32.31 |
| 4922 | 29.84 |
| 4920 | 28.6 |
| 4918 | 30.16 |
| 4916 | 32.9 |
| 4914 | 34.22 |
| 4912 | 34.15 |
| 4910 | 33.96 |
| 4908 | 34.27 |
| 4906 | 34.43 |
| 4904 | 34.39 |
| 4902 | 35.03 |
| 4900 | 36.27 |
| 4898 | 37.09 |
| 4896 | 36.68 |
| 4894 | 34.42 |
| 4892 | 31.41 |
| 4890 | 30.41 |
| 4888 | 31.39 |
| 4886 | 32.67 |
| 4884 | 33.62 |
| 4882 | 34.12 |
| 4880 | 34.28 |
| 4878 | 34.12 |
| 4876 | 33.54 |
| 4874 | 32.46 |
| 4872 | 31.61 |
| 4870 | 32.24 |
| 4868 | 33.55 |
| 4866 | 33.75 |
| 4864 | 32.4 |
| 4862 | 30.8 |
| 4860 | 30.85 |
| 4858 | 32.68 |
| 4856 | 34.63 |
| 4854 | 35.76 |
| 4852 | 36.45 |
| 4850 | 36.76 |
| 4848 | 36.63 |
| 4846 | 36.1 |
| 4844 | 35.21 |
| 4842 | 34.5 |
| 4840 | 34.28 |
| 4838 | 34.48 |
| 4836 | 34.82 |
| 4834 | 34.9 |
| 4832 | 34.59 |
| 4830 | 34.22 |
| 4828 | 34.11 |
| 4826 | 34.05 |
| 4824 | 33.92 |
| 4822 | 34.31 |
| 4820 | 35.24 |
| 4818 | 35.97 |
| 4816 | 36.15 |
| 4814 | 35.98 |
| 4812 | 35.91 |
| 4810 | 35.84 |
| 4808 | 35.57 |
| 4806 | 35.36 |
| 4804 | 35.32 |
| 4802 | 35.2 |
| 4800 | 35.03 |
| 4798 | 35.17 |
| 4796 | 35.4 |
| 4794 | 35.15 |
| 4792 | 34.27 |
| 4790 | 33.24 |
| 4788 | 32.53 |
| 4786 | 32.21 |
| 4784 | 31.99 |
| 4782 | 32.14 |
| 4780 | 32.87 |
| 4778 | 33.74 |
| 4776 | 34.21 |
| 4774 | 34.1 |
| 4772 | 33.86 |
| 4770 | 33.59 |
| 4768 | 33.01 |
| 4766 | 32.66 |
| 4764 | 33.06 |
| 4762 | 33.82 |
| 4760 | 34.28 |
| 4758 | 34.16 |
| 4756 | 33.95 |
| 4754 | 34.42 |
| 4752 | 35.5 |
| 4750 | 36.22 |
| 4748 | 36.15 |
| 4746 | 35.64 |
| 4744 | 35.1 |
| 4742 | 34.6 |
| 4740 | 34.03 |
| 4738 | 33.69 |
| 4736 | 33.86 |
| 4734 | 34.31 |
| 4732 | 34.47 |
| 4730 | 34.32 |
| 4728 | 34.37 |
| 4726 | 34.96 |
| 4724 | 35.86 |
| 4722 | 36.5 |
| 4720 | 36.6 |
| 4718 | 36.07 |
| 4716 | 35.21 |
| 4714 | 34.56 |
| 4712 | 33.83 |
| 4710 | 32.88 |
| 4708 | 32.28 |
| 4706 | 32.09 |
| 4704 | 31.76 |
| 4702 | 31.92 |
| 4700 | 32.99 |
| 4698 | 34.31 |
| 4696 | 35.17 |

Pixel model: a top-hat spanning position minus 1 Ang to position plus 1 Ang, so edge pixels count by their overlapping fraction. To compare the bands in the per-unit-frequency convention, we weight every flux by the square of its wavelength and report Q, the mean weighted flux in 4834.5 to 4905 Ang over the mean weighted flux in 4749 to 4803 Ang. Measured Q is 1.04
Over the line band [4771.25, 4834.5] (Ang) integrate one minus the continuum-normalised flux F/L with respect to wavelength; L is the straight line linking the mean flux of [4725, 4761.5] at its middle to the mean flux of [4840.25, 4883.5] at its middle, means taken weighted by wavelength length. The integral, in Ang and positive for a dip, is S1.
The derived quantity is -0.3 Ang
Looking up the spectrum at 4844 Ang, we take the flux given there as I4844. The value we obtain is 35.21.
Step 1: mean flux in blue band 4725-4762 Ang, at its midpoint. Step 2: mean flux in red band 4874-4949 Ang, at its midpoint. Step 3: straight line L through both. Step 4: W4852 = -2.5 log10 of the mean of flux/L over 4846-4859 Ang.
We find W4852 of -0.05 mag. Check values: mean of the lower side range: 34.6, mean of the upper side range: 33.7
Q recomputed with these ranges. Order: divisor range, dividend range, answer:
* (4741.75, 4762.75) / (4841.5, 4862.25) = 1.04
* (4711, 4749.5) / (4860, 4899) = 1.01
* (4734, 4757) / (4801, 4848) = 1.04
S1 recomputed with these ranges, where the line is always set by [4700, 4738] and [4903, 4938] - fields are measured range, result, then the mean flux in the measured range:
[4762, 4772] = 0.2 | 33.2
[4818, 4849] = -1.0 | 34.8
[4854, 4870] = 0.3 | 32.8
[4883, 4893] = 0.5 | 31.9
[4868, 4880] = 0.2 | 33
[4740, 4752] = -0.5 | 35.4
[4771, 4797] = 0.3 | 33.5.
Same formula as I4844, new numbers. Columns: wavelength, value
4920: 28.6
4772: 33.86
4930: 35.49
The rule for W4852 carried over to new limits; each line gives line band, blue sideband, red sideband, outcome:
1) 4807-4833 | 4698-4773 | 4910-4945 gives -0.040 mag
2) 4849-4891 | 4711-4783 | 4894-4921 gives 0.028 mag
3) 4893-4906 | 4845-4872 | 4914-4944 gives -0.067 mag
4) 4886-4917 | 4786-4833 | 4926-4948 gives 0.015 mag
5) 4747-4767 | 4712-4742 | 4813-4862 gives 0.013 mag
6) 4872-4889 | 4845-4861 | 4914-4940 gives 0.033 mag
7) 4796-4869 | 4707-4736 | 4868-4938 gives -0.026 mag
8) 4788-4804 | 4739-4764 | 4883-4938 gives -0.008 mag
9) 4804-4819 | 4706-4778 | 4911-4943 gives -0.059 mag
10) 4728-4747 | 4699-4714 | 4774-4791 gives -0.054 mag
